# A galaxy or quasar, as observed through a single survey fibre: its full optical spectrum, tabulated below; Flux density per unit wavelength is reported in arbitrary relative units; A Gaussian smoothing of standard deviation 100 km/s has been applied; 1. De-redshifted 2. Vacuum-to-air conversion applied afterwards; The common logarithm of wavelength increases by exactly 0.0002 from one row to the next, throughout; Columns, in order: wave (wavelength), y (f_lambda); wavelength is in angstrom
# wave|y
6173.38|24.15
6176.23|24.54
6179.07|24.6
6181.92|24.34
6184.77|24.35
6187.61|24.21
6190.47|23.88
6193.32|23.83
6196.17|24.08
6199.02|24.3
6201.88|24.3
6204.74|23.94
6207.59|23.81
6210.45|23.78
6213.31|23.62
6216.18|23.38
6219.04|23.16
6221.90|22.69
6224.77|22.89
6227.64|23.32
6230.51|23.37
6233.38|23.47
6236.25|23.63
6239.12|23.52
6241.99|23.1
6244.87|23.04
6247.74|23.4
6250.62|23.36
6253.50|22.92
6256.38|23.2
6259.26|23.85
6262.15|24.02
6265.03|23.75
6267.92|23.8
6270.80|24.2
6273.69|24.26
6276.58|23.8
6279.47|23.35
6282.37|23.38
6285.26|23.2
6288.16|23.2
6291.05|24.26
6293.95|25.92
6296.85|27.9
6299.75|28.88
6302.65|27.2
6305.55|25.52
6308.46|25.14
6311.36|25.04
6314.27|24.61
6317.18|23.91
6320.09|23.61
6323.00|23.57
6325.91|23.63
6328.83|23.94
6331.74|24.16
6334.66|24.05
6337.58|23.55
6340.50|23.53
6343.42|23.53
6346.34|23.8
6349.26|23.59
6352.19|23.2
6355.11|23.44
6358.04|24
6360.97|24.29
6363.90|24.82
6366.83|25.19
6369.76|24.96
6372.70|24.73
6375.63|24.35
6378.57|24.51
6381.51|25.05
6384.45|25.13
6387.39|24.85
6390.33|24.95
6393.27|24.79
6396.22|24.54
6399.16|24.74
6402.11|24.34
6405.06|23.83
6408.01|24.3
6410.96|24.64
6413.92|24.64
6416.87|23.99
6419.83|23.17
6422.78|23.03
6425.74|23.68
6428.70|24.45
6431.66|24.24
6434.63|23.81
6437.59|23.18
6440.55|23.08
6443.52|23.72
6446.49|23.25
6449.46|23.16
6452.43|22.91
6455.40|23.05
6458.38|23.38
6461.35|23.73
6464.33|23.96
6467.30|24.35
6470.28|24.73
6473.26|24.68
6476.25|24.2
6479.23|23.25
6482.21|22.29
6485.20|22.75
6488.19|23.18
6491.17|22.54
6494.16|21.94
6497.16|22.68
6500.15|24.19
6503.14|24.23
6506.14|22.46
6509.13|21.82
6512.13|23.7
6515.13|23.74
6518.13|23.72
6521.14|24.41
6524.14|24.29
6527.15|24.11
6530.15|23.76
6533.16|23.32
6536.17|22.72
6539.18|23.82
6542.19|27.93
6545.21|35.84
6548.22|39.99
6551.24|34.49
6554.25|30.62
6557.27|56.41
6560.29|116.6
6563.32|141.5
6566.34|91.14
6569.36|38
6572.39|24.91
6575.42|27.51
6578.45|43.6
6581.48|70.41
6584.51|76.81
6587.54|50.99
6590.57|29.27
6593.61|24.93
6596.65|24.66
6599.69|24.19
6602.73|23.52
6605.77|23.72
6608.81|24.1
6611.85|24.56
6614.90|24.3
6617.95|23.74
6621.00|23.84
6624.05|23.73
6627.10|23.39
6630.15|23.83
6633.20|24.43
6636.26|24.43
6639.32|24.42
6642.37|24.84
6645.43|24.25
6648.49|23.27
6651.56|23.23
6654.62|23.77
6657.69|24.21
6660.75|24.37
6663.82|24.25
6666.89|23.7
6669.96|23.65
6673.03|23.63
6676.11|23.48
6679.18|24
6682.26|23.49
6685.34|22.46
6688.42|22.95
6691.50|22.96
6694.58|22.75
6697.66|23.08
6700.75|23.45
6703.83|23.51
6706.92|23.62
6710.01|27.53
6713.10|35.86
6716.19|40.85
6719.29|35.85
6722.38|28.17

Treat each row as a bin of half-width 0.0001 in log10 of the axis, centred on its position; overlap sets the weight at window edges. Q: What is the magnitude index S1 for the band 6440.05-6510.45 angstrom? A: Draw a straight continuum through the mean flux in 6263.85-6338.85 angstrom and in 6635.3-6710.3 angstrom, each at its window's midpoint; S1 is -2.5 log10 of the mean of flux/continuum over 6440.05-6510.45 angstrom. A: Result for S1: 0.04 mag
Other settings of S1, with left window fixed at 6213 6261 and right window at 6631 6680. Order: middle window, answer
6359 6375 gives -0.056 mag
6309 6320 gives -0.047 mag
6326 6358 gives -0.010 mag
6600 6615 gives -0.005 mag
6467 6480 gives -0.027 mag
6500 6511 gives 0.031 mag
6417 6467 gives 0.005 mag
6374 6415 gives -0.048 mag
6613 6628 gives 0.005 mag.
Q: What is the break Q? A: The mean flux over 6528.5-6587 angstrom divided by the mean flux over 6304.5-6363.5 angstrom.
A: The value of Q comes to 2.08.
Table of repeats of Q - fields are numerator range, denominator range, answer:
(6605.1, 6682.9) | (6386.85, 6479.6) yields 1.00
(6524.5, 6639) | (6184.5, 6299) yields 1.59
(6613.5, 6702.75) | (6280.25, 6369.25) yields 0.97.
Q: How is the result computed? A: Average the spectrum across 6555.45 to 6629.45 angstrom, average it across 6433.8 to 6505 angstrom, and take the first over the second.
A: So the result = 1.9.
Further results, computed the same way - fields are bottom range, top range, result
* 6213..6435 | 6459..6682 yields 1.28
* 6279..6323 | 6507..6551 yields 1.05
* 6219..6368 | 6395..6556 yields 1.02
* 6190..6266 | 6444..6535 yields 1.00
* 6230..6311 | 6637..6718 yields 1.03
